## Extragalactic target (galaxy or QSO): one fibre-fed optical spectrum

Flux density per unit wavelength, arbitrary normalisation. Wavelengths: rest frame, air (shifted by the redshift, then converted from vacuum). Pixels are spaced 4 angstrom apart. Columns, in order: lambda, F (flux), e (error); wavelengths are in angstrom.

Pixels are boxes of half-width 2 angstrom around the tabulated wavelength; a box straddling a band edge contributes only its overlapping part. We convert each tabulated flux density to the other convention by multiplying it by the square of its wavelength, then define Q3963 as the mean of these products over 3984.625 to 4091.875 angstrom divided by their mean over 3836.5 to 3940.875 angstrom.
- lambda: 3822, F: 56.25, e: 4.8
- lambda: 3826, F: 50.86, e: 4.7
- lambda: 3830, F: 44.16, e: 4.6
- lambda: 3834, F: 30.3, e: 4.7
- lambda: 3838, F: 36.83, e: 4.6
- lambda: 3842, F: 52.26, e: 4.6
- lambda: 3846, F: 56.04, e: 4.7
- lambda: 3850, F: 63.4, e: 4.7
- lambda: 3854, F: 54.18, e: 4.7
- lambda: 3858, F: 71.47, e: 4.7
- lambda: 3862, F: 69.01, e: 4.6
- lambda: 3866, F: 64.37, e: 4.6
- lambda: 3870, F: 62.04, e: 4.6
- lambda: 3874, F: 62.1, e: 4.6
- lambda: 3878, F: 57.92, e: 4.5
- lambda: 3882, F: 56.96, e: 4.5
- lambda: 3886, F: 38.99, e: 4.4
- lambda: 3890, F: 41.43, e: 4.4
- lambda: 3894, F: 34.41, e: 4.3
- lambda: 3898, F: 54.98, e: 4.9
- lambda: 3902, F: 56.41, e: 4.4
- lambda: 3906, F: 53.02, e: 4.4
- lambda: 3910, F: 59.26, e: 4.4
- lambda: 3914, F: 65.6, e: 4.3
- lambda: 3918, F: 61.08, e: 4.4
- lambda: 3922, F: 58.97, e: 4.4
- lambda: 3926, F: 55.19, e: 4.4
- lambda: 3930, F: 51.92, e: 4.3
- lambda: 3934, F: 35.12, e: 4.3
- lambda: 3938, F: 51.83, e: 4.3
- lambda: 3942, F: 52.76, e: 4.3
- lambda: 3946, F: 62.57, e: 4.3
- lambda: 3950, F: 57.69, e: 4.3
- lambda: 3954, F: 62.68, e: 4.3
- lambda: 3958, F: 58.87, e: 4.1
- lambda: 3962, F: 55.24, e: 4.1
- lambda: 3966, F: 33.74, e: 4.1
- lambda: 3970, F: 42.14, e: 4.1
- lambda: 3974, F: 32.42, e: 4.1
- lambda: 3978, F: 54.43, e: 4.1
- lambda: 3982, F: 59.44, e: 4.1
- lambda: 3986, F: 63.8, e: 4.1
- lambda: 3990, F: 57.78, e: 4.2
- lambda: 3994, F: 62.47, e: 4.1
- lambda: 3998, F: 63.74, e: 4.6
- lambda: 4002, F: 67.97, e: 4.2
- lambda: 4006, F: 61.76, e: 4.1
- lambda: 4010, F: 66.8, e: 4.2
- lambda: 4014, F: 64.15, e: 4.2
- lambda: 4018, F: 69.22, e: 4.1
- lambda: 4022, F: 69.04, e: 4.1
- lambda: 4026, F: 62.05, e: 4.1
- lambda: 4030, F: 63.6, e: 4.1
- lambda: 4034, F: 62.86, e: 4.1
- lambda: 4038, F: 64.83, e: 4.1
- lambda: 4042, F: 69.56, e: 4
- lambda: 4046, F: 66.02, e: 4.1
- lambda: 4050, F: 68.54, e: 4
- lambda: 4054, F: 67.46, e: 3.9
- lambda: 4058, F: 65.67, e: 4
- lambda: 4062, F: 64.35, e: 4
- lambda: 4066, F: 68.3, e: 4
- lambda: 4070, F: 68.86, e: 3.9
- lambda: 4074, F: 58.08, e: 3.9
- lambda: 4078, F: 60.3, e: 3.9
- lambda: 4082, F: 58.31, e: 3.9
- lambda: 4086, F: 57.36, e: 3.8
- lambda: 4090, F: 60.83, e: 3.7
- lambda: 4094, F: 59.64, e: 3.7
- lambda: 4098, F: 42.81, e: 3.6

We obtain 1.26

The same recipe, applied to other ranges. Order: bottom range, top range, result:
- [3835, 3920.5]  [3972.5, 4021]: 1.16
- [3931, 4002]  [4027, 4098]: 1.23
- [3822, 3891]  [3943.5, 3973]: 1.03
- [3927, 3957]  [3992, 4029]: 1.26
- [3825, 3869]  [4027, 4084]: 1.33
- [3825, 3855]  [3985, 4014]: 1.43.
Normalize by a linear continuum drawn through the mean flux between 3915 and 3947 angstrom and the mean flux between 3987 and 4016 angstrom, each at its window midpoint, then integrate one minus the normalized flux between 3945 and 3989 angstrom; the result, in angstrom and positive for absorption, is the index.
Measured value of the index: 4.3 angstrom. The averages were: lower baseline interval 53.8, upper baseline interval 63.5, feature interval 52.9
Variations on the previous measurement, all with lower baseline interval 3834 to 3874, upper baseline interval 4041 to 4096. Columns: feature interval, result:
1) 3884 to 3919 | 4.5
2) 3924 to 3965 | 4.3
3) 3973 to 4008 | 1.5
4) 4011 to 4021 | -0.8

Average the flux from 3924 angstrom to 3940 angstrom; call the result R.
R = 48.5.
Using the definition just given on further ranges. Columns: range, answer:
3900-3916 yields 58.6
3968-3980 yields 43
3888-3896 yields 37.9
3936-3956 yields 57.5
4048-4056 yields 68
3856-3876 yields 65.8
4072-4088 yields 58.5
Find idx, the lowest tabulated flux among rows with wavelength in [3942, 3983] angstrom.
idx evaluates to 32.42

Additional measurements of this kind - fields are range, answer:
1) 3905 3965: 35.12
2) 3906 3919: 53.02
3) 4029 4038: 62.86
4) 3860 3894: 34.41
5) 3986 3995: 57.78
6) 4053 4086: 57.36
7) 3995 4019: 61.76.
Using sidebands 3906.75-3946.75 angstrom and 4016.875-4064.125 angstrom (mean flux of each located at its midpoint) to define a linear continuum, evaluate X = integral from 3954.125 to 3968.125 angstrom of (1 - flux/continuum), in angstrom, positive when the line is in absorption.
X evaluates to 1.8 angstrom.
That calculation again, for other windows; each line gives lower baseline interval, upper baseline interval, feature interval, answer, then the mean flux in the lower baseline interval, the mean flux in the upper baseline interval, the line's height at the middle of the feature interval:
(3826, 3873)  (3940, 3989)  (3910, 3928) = -2.1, 54.9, 53.1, 53.8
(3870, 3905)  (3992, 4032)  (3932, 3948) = 1.8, 51.1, 65.1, 57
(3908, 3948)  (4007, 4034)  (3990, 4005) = -0.2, 55.4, 65.4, 63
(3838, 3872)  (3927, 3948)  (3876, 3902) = 3.8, 60.1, 51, 56.4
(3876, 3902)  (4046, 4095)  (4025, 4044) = -1.4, 48.1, 63.3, 60.3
